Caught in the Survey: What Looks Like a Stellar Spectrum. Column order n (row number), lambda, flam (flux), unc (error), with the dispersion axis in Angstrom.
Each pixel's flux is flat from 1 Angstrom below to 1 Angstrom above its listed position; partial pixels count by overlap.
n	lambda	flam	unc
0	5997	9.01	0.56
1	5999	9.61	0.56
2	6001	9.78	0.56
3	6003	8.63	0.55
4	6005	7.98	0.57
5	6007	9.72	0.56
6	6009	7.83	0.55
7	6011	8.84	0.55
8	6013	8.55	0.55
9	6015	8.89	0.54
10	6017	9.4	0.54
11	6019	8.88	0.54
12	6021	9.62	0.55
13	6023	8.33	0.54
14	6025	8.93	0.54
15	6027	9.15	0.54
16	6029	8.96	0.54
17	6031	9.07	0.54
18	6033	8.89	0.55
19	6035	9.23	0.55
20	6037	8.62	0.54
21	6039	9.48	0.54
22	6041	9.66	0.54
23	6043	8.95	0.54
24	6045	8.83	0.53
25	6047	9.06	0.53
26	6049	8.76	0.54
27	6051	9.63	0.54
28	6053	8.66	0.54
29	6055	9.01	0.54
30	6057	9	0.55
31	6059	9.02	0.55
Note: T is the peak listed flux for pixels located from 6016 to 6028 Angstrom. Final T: 9.62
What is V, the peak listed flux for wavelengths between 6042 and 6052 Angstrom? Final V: 9.63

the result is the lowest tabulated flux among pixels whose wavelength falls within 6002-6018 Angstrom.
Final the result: 7.83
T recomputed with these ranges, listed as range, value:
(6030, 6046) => 9.66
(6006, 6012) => 9.72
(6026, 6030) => 9.15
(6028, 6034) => 9.07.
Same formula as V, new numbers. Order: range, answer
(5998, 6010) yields 9.78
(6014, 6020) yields 9.4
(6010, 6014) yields 8.84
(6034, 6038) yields 9.23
